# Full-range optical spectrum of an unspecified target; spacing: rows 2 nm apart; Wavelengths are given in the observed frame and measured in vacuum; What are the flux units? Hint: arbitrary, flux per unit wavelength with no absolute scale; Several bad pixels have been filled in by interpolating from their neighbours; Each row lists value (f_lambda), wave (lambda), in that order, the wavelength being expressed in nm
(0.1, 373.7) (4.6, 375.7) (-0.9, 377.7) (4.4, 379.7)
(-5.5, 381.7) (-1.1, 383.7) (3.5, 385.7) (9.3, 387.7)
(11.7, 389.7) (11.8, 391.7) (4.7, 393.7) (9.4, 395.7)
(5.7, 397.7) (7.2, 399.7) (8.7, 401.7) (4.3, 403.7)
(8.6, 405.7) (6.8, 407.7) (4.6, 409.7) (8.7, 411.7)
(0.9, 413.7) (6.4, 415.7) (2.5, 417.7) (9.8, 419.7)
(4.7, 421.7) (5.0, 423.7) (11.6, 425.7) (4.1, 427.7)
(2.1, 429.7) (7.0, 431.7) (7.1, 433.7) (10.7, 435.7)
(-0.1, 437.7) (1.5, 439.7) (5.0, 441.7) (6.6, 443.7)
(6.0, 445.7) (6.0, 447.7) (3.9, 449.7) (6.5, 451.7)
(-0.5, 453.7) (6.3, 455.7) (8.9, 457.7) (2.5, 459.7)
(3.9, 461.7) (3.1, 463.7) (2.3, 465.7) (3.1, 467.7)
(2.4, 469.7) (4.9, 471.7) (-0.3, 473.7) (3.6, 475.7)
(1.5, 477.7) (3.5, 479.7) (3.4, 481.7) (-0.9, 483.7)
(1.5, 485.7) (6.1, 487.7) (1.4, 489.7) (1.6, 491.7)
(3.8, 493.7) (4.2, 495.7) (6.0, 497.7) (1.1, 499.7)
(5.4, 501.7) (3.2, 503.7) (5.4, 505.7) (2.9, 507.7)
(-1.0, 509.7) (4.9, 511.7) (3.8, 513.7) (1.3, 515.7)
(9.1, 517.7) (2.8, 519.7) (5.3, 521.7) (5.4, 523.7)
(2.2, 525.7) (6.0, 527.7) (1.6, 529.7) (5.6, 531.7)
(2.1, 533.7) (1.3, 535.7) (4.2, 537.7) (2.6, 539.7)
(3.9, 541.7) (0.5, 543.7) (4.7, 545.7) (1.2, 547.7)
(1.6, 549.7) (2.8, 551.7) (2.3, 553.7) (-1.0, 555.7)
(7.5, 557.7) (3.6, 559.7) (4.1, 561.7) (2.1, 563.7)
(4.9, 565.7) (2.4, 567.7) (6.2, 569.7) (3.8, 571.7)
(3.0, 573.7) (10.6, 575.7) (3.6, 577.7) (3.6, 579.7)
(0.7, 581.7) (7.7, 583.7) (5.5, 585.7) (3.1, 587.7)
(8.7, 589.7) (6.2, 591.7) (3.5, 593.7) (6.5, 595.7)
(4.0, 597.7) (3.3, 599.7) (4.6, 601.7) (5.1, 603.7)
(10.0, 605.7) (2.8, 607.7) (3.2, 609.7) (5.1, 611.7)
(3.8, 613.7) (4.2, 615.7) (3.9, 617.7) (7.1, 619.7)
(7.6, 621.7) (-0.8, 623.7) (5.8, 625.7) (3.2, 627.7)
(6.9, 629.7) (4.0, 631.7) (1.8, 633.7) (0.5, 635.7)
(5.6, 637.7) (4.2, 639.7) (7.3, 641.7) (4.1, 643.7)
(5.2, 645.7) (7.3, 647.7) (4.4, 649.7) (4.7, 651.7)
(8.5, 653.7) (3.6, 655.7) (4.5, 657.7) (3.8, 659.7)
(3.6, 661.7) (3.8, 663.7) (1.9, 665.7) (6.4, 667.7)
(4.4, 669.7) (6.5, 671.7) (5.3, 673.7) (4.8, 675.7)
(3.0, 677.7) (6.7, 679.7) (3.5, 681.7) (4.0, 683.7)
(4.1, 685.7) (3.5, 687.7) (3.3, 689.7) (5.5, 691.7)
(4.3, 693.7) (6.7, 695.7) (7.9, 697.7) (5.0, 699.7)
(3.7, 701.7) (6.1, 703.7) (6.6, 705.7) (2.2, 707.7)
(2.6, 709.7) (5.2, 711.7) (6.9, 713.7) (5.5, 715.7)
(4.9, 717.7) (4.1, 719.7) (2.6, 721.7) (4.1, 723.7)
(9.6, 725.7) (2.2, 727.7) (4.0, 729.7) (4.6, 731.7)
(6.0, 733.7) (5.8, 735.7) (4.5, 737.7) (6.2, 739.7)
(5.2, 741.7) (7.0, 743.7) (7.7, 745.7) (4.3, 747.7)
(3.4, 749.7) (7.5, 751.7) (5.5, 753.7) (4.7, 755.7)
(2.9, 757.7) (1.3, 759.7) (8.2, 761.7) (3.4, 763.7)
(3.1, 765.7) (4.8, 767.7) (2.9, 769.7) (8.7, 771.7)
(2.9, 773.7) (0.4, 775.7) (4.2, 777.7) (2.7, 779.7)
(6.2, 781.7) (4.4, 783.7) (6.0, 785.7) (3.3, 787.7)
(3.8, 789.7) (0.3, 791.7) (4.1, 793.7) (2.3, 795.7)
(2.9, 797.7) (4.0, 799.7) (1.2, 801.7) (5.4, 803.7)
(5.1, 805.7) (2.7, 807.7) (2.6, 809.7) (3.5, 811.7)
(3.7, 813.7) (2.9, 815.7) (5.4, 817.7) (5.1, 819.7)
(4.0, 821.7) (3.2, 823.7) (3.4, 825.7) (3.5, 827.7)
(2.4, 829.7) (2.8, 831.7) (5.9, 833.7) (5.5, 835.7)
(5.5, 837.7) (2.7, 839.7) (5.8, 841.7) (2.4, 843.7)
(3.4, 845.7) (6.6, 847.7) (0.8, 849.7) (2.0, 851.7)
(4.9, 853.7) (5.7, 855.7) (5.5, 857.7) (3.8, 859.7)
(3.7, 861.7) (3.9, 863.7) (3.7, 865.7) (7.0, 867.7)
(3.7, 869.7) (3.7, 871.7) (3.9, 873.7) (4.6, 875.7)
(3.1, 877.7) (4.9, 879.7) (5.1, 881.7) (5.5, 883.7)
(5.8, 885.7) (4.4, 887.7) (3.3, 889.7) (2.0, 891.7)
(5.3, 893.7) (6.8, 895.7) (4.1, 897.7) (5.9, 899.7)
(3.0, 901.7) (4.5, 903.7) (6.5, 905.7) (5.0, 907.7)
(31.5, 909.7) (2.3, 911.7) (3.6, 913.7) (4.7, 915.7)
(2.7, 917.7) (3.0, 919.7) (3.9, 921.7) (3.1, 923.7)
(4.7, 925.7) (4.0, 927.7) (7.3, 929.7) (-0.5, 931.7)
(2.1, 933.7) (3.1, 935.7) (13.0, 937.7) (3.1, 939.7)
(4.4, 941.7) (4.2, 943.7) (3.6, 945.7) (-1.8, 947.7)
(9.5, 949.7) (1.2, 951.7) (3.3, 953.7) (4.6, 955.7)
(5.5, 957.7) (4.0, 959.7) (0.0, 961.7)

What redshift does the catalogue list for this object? 1.439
